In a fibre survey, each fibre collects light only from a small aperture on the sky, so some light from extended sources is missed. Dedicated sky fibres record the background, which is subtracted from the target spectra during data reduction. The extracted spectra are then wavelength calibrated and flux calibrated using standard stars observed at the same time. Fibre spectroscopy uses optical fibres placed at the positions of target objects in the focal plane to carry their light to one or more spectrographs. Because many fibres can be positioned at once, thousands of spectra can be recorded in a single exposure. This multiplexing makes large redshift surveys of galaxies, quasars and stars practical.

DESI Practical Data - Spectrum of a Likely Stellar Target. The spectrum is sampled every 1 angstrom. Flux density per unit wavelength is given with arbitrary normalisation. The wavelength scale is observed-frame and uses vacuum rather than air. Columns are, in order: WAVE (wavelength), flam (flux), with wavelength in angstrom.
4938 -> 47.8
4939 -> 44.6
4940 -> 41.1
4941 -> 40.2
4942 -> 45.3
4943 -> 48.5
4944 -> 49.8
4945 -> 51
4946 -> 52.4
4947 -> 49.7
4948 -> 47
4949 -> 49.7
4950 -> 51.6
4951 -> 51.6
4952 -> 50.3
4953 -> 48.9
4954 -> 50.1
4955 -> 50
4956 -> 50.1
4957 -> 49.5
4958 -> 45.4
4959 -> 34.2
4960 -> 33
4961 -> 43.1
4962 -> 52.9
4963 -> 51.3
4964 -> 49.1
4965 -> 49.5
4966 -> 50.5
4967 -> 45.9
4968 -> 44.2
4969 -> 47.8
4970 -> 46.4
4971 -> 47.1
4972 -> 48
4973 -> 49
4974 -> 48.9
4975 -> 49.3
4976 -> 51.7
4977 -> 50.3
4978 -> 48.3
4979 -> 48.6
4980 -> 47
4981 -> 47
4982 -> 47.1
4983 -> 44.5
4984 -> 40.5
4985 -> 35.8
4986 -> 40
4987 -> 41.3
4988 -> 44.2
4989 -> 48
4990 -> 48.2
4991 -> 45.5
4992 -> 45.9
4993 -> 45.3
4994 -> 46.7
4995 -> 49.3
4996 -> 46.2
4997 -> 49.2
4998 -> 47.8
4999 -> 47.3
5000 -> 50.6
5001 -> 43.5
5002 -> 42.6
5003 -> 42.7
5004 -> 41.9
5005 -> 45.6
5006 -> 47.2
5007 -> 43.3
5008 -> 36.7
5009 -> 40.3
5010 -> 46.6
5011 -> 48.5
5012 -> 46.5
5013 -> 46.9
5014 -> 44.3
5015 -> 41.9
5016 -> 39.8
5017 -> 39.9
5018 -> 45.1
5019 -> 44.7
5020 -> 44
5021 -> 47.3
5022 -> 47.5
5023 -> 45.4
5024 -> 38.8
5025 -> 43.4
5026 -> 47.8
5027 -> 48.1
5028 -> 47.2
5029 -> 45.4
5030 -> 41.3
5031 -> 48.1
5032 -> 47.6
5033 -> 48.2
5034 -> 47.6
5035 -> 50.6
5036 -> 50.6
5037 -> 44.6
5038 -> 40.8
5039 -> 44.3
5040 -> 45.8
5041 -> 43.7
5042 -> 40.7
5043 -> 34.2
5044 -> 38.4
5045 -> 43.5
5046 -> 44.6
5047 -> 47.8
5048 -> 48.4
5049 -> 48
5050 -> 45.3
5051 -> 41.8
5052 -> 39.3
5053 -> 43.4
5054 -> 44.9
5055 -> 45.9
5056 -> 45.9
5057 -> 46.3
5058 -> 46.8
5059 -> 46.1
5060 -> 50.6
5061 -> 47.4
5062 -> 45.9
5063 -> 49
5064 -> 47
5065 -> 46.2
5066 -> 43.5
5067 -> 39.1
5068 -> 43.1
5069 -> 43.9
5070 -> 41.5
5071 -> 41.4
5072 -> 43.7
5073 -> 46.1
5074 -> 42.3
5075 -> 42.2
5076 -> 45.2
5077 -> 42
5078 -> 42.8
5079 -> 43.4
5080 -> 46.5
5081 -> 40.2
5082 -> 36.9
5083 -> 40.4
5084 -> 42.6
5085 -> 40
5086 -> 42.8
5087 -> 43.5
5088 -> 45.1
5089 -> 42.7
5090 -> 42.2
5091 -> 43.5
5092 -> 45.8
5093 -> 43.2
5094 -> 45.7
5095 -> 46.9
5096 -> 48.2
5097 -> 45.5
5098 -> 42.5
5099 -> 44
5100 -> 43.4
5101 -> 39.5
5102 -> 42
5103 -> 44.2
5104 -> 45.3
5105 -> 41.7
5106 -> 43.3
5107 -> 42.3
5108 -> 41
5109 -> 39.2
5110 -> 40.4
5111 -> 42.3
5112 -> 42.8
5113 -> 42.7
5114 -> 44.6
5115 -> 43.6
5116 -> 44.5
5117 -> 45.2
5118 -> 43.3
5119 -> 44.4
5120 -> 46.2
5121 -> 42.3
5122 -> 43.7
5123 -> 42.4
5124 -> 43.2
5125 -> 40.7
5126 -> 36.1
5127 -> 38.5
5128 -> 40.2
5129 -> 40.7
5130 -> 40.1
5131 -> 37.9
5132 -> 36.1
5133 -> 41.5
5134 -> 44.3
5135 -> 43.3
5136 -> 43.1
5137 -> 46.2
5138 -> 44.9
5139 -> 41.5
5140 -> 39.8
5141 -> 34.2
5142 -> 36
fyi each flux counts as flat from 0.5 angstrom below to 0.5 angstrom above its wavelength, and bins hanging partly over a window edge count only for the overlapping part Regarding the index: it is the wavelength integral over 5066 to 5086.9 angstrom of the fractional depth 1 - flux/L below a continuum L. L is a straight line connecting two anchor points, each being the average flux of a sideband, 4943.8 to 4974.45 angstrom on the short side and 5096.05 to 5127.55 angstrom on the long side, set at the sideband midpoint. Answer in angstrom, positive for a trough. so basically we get 0.74 angstrom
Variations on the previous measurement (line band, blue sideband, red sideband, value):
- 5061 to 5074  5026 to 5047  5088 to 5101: 0.1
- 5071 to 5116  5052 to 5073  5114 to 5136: 0.4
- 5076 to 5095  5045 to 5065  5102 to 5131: 0.5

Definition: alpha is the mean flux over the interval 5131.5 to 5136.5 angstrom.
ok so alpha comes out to 41.7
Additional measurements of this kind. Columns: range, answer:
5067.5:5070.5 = 42.8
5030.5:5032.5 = 47.9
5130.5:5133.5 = 38.5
